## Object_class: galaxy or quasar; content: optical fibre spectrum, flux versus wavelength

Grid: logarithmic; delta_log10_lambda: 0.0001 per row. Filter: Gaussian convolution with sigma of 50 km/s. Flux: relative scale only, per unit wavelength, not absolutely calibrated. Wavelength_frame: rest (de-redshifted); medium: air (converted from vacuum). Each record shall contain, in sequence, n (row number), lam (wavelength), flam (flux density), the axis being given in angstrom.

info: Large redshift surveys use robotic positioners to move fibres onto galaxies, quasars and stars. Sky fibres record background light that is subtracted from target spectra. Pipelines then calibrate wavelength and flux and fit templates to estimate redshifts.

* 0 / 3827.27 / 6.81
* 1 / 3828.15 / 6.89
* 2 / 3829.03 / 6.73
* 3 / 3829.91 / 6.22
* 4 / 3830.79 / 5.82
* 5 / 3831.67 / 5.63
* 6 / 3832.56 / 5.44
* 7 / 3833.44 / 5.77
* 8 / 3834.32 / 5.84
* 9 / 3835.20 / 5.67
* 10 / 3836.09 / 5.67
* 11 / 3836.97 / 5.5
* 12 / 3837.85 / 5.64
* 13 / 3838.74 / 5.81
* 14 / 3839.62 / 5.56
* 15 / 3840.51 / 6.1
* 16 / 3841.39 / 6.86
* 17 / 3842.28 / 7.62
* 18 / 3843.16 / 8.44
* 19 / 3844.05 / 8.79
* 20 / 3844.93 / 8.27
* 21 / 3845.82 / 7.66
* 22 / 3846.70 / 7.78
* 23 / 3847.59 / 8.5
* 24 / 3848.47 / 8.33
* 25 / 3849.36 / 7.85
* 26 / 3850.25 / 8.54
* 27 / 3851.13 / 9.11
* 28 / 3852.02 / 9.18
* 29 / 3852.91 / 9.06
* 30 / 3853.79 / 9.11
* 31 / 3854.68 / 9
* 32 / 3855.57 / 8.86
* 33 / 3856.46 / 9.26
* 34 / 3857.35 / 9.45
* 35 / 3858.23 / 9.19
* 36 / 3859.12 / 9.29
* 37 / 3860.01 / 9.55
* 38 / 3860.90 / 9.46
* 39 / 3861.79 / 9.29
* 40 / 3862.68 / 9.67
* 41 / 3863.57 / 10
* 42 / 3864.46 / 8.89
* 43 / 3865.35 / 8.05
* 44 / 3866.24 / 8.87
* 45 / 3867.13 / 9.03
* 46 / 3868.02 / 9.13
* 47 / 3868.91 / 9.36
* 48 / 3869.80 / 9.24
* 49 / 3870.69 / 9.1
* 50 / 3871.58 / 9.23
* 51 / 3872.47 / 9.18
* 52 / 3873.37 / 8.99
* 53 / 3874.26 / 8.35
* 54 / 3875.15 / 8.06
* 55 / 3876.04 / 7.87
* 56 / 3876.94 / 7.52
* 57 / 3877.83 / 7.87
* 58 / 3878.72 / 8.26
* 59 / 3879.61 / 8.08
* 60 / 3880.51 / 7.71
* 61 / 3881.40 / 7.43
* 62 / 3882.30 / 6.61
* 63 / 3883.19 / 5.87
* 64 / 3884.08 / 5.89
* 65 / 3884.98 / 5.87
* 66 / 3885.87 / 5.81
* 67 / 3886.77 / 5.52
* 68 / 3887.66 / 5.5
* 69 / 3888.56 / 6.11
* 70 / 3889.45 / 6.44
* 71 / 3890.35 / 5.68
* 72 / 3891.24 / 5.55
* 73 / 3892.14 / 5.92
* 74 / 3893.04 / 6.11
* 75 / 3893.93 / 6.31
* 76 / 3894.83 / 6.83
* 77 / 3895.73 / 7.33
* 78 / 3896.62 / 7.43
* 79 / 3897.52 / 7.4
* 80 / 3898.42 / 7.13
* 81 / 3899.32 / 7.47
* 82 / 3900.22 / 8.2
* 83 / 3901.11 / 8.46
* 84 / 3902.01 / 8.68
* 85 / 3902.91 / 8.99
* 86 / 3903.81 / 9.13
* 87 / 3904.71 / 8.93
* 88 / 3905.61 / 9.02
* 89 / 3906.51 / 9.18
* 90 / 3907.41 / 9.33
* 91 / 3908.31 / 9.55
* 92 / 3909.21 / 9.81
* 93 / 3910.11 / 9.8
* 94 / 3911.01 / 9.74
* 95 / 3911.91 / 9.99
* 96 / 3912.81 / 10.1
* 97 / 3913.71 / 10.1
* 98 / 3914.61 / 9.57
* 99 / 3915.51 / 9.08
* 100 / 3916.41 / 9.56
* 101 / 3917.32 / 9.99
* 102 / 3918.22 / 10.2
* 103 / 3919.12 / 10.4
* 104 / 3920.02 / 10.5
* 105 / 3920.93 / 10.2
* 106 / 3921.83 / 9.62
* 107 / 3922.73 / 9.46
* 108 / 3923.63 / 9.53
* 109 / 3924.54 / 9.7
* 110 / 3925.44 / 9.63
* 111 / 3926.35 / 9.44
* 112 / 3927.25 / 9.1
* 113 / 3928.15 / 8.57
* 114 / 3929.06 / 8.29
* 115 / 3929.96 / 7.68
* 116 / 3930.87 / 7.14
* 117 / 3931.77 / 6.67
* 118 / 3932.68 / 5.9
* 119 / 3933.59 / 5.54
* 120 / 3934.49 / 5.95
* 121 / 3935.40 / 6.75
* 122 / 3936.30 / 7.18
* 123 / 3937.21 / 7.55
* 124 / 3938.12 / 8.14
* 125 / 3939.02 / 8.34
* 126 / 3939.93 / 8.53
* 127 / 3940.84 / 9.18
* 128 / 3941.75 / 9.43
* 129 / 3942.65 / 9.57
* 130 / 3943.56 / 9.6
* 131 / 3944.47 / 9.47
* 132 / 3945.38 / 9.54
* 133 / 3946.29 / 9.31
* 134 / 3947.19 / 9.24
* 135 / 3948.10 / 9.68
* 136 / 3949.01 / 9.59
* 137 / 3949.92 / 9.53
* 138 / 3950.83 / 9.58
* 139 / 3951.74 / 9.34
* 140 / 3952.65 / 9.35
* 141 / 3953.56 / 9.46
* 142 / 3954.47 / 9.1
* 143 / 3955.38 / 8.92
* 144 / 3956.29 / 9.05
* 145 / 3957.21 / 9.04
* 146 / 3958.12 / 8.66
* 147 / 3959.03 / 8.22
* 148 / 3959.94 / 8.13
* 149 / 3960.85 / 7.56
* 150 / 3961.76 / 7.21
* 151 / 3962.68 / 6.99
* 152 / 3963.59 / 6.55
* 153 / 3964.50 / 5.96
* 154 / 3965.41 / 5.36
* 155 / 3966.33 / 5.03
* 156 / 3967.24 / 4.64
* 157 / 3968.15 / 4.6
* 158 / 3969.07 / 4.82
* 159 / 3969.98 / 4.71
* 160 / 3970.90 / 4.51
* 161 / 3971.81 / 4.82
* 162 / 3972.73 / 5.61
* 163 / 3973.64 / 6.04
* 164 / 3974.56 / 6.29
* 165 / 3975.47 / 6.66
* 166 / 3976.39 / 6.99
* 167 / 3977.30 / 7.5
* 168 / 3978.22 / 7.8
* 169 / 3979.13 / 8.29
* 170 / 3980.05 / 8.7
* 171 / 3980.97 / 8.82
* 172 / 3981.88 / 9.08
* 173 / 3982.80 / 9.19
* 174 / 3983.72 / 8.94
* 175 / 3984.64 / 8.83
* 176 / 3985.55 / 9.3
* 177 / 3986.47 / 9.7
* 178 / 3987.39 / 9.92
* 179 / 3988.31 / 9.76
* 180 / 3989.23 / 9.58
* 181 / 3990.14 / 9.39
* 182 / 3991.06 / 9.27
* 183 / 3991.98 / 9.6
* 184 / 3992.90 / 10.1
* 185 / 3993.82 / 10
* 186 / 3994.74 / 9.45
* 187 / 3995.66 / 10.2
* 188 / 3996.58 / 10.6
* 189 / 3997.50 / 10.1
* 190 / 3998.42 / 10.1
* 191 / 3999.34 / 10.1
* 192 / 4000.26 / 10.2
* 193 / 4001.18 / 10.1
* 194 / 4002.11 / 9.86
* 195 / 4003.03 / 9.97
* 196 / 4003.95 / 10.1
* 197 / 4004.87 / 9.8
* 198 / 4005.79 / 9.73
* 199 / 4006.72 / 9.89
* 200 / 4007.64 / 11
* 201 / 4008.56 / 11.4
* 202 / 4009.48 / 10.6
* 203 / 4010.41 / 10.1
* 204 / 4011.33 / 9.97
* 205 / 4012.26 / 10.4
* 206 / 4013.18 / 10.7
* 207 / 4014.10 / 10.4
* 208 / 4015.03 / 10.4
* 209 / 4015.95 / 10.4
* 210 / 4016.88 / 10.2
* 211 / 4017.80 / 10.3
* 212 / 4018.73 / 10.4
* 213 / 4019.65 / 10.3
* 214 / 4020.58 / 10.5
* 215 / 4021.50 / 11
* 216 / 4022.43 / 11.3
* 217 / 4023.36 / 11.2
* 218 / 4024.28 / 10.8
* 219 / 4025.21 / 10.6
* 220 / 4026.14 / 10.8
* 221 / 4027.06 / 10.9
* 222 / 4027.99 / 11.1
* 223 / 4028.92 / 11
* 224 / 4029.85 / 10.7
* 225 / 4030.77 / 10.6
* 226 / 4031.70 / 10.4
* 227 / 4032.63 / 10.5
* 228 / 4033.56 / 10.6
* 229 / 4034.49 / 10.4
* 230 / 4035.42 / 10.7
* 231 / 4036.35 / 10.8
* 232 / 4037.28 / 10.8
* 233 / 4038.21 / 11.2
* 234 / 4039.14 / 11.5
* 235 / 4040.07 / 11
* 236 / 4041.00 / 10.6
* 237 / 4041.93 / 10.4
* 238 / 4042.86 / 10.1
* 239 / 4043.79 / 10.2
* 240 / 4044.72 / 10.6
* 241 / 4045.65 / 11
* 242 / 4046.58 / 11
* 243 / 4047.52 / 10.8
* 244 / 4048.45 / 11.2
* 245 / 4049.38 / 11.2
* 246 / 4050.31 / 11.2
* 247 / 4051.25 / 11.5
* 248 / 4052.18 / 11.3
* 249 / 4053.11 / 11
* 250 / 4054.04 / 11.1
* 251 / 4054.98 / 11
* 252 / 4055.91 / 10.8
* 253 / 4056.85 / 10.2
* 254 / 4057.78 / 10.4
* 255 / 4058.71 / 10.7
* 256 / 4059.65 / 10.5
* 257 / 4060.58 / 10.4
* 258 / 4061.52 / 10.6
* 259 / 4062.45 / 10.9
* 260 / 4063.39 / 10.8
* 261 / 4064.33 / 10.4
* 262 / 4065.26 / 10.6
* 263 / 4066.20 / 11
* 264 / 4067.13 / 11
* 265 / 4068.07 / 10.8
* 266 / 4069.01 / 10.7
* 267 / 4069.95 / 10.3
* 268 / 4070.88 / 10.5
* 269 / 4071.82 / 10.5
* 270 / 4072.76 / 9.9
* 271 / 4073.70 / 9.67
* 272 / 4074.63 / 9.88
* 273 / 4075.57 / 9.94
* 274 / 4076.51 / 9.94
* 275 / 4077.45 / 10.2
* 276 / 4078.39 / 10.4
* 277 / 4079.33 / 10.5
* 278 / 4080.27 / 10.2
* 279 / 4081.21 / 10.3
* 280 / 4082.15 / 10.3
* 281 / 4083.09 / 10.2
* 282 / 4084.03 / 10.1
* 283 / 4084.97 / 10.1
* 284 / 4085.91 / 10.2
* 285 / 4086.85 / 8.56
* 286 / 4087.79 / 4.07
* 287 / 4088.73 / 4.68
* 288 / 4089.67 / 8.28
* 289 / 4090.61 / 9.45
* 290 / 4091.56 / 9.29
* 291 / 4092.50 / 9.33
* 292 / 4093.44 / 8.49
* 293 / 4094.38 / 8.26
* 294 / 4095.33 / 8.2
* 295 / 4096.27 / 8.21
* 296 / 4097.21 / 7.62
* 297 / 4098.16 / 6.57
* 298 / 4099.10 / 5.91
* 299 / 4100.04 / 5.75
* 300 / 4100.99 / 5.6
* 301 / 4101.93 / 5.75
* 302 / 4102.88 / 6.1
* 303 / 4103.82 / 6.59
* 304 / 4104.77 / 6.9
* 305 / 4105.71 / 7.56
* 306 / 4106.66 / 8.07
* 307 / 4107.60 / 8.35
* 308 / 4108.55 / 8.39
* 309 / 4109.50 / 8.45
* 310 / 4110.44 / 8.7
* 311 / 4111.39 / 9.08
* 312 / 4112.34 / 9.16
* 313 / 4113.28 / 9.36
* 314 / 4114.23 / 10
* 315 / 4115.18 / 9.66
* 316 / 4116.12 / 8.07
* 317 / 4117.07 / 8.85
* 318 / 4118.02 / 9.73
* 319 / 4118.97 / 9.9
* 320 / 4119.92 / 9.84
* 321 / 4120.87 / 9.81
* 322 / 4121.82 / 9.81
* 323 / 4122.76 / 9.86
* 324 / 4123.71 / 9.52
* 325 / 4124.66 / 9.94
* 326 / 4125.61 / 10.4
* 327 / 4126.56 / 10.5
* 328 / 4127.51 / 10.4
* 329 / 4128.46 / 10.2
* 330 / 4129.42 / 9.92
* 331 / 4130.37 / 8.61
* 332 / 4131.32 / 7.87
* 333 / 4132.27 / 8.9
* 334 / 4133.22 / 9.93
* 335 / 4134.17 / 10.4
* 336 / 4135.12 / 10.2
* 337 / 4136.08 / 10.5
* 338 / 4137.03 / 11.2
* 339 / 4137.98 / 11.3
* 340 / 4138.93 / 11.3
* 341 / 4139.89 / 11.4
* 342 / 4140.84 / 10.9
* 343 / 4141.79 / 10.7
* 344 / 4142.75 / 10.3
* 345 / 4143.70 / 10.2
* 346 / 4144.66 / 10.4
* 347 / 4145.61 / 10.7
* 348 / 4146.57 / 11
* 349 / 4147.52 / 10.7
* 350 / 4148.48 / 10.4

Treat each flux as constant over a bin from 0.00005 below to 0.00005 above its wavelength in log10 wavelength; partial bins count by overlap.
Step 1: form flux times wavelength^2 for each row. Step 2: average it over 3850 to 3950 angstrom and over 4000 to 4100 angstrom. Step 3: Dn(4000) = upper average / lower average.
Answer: 1.29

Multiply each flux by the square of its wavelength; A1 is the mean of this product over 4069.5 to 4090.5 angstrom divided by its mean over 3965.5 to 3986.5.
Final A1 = 1.4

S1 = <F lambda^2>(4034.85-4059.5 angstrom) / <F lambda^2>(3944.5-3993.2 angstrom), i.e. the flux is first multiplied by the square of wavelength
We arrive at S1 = 1.41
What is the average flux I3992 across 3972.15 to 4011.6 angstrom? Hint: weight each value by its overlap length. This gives 9.26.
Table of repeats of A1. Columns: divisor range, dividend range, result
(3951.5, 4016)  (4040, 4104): 1.16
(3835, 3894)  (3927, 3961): 1.13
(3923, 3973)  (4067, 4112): 1.19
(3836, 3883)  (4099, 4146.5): 1.27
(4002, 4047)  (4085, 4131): 0.83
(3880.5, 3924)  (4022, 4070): 1.42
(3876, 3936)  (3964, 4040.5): 1.22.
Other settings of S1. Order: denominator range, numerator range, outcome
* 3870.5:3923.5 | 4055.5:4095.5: 1.31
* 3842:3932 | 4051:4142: 1.25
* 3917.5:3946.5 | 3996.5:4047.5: 1.28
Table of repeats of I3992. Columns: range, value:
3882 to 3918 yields 7.87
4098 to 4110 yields 6.94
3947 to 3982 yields 7.44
